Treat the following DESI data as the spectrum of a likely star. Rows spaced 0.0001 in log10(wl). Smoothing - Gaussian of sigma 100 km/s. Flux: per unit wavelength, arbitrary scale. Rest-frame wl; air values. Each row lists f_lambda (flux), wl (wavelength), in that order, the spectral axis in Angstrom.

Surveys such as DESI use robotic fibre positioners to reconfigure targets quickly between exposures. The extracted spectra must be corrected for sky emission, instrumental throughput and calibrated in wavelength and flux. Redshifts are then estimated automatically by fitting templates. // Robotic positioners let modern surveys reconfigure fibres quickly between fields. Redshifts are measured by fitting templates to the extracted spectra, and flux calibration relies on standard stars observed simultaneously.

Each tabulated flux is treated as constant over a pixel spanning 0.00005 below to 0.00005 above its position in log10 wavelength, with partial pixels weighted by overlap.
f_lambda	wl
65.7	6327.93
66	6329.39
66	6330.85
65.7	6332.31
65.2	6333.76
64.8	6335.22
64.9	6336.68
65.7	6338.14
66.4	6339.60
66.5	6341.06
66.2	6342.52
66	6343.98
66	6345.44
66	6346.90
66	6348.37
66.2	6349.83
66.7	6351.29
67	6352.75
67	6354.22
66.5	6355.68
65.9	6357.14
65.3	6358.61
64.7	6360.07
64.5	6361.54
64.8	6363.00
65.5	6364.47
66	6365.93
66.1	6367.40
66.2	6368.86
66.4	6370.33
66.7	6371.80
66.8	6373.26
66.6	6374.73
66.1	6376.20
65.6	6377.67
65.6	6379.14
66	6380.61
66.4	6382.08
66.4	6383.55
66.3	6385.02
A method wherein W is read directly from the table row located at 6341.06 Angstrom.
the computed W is 66.5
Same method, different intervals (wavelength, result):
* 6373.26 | 66.8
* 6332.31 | 65.7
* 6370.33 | 66.4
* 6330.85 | 66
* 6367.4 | 66.1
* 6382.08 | 66.4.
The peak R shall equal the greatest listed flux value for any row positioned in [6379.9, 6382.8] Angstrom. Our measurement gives 66.4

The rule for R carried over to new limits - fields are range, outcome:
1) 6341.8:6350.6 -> 66.2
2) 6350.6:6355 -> 67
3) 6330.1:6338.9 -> 66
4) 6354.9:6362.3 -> 66.5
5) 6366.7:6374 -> 66.8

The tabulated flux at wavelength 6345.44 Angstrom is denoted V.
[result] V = 66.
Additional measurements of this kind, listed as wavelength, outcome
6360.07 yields 64.7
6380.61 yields 66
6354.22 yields 67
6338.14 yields 65.7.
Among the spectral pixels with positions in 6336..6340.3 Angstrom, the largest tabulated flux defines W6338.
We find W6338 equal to 66.4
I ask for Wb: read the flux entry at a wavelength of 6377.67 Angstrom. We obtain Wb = 65.6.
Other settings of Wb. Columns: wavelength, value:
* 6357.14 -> 65.9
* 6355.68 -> 66.5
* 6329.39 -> 66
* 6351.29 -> 66.7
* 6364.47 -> 65.5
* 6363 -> 64.8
